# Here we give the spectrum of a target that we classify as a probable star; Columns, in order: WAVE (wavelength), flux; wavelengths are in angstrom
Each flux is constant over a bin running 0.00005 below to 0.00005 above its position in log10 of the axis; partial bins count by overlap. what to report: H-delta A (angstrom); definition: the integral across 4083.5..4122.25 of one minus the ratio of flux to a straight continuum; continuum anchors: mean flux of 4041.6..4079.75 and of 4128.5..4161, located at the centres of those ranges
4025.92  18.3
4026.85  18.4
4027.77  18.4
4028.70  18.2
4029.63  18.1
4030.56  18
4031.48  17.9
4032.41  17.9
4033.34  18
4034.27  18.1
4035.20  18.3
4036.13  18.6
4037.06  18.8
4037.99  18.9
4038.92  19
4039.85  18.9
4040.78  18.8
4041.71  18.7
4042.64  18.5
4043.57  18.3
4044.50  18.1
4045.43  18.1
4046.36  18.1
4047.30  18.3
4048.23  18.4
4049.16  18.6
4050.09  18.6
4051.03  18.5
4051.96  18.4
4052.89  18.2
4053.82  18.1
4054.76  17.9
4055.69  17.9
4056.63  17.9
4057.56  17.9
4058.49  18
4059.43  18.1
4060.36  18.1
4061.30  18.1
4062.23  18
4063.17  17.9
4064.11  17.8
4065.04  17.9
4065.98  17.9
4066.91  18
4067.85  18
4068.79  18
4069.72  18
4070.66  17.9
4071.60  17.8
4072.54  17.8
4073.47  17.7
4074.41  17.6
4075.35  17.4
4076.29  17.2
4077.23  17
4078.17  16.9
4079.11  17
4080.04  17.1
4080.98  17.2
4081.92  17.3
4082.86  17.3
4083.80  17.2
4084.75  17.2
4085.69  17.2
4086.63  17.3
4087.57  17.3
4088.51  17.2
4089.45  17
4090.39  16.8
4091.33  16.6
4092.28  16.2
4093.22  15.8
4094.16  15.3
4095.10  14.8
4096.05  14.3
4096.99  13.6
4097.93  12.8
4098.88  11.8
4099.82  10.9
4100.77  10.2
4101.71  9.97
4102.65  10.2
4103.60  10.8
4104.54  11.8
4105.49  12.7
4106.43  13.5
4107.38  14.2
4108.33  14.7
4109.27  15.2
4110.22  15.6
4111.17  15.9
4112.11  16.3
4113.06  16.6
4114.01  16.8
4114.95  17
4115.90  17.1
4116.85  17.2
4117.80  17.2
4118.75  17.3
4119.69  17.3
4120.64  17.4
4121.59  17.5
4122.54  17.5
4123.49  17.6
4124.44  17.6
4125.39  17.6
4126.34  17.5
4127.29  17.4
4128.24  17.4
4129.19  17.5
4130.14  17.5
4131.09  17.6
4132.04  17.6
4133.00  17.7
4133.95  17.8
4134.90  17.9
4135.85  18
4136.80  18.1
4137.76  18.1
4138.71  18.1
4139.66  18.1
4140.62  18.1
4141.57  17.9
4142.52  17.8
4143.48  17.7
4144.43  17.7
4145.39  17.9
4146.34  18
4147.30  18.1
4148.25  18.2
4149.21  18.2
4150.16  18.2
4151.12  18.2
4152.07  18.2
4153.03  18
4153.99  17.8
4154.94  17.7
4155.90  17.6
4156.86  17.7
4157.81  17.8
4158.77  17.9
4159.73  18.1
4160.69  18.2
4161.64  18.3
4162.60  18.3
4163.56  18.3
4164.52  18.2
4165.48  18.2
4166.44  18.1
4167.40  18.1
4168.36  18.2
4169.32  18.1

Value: 6.0 angstrom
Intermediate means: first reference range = 18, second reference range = 17.9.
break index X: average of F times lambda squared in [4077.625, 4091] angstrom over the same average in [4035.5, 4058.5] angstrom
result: 0.9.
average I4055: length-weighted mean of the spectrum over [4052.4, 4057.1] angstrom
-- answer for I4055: 18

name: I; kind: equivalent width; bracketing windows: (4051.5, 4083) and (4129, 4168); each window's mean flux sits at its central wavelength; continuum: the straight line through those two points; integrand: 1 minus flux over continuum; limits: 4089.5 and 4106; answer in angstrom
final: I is 4.2 angstrom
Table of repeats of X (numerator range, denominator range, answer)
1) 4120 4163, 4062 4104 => 1.14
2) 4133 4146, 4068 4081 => 1.06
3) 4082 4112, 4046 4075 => 0.82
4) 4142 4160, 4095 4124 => 1.24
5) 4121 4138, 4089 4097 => 1.14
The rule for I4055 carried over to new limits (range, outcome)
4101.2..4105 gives 10.7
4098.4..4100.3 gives 11.3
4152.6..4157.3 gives 17.7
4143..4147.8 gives 17.9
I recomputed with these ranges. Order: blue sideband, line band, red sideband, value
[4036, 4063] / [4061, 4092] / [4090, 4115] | -2.6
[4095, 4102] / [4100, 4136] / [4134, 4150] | -2.5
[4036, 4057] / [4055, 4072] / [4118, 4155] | 0.3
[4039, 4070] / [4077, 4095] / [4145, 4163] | 1.3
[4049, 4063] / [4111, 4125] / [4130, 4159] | 0.7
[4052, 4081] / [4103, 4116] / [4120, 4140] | 2.2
